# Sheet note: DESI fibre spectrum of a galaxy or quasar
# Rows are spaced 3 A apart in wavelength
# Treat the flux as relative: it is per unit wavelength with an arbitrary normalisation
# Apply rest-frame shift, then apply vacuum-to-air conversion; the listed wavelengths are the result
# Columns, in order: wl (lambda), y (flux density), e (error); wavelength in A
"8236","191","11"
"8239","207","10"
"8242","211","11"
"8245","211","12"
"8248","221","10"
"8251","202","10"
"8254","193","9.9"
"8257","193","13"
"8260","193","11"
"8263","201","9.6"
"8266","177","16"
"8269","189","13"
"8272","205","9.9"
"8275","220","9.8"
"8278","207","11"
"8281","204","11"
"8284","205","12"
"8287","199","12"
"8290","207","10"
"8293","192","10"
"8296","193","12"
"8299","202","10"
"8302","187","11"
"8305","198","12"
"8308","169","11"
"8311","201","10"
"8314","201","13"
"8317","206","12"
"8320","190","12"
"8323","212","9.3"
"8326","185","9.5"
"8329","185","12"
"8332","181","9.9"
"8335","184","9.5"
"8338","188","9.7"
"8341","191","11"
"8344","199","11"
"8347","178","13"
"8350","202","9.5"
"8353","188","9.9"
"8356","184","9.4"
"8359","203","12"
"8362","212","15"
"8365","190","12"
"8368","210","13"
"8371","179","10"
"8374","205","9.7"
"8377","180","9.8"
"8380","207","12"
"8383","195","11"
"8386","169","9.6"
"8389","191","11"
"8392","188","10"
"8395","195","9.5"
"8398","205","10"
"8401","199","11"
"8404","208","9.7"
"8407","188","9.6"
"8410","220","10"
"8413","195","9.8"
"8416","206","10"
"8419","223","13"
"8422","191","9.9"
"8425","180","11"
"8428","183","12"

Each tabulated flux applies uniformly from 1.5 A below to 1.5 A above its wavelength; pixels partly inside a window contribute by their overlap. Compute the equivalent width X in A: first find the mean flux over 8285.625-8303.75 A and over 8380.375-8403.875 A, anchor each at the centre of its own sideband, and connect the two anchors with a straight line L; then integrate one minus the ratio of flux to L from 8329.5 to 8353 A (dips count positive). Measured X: 0.8 A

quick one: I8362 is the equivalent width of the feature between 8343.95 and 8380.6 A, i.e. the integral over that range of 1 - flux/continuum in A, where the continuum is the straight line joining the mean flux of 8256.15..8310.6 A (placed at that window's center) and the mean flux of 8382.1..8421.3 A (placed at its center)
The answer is 0.6 A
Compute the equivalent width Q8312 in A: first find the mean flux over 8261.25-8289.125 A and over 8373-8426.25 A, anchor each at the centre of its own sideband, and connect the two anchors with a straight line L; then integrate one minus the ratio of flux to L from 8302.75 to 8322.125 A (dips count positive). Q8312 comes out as 0.5 A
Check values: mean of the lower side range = 201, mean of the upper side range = 197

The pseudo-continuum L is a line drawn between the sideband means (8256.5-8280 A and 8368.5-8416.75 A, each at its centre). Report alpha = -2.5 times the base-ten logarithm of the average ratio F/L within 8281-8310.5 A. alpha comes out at 0.01 mag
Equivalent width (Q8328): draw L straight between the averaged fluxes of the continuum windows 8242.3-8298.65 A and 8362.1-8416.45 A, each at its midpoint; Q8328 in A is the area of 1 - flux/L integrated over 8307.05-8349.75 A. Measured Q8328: 1.6 A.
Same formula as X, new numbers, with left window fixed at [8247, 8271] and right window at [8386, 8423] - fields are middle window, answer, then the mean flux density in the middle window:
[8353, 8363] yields 0.1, 197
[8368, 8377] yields 0.3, 193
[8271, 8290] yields -1.0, 207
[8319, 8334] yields 0.5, 190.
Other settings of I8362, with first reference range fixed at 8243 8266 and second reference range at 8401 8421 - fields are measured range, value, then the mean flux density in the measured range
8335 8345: 0.6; 191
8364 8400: 2.1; 193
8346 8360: 0.9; 191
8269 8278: -0.3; 208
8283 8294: 0.0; 201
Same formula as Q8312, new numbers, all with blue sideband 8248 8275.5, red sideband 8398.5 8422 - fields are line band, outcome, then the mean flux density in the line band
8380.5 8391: 0.84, 187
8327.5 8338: 0.88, 184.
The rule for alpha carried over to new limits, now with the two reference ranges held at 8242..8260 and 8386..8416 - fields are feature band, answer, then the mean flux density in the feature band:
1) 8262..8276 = 0.03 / 198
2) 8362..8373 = 0.02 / 196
